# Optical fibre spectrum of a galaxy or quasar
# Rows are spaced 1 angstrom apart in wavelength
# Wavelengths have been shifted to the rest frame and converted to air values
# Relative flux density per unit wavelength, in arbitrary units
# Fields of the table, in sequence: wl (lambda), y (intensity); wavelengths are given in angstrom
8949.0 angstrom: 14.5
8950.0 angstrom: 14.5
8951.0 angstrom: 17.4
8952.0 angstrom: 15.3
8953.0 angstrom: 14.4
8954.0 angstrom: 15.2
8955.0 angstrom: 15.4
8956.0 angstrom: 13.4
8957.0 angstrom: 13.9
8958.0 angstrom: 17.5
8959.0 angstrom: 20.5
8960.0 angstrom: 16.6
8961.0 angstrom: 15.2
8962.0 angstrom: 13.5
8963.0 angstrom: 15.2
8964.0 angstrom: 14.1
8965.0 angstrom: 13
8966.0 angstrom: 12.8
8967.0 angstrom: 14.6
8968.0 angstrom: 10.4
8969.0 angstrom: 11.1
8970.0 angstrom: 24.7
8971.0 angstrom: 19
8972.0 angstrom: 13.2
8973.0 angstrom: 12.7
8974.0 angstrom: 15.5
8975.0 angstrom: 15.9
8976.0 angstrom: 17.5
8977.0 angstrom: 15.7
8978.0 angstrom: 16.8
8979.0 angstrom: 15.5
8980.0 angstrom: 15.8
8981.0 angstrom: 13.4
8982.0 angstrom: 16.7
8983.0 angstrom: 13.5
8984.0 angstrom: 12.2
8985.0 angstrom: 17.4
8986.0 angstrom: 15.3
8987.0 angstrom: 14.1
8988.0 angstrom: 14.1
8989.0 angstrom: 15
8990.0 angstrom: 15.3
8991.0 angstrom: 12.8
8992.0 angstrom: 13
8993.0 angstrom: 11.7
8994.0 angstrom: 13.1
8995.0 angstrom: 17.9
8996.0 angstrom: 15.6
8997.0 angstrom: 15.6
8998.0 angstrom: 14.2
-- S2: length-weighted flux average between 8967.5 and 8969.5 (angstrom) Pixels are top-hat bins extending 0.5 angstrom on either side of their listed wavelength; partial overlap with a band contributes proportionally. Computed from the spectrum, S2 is 10.8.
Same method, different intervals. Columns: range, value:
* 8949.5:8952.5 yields 15.7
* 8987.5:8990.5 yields 14.8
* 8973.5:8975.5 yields 15.7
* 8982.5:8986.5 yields 14.6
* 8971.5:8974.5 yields 13.8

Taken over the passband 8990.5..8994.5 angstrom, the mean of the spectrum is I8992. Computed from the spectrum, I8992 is 12.6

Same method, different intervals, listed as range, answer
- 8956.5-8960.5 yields 17.1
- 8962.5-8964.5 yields 14.6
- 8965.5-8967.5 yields 13.7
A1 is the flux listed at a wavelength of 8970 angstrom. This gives 24.7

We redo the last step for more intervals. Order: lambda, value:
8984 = 12.2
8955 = 15.4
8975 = 15.9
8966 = 12.8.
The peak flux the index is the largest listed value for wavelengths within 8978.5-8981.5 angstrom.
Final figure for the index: 15.8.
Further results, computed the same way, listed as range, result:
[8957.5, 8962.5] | 20.5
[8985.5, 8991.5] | 15.3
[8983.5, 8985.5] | 17.4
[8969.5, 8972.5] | 24.7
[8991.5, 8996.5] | 17.9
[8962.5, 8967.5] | 15.2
